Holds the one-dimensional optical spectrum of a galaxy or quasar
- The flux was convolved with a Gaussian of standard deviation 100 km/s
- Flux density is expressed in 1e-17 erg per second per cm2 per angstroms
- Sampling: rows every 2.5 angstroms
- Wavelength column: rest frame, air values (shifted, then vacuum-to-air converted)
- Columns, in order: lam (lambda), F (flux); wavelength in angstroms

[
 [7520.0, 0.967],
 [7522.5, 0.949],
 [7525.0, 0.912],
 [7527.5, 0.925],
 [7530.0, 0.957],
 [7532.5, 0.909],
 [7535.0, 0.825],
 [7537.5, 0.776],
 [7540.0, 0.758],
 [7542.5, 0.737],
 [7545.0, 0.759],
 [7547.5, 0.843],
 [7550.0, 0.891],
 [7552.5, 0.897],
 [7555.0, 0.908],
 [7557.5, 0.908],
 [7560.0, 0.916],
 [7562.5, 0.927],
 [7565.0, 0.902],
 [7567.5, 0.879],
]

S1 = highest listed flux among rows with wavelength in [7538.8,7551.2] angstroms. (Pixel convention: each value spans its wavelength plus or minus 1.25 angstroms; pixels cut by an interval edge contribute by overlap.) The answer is 0.891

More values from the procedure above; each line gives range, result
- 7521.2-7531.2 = 0.957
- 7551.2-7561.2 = 0.916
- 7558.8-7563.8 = 0.927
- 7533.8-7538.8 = 0.825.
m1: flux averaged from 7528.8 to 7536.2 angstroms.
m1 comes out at 0.897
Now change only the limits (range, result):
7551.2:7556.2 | 0.902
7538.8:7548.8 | 0.775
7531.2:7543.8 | 0.801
